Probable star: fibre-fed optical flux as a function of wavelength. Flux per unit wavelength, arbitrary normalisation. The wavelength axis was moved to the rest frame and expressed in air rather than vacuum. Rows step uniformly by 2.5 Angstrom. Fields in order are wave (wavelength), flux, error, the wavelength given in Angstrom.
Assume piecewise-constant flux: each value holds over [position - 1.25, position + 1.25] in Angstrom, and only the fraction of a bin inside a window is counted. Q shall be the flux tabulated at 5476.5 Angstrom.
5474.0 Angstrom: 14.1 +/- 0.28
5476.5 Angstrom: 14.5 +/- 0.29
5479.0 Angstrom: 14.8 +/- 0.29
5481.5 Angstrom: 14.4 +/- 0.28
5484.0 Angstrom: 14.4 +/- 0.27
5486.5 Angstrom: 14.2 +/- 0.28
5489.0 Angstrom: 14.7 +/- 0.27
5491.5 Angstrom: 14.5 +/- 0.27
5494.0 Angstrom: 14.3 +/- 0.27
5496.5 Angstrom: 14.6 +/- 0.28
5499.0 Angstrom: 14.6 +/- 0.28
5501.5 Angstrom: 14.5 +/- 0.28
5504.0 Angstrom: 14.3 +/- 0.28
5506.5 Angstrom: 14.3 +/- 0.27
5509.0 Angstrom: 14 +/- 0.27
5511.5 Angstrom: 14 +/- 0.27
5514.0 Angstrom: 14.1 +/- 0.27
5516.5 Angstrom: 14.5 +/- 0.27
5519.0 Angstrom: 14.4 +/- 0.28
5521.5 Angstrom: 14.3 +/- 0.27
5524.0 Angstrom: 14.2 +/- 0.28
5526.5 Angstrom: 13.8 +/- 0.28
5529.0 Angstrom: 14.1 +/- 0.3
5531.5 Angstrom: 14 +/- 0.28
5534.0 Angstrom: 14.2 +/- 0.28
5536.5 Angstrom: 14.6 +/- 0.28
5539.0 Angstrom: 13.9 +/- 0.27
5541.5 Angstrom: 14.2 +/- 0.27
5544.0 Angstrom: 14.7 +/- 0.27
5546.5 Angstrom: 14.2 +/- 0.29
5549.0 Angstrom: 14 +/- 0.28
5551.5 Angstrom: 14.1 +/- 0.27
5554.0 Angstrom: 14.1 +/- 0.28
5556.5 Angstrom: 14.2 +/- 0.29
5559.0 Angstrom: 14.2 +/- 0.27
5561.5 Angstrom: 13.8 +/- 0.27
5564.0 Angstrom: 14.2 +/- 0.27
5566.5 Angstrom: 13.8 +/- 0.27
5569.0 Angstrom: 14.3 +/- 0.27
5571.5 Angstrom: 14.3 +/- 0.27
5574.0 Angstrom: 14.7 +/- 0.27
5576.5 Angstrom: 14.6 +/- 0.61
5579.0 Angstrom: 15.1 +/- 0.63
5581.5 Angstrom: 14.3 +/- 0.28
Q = 14.5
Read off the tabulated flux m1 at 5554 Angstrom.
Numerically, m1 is 14.1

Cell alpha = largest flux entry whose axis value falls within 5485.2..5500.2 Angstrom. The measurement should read 14.7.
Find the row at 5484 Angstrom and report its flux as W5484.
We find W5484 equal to 14.4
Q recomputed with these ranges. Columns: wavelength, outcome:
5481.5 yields 14.4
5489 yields 14.7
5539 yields 13.9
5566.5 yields 13.8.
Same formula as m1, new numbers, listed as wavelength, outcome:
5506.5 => 14.3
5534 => 14.2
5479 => 14.8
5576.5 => 14.6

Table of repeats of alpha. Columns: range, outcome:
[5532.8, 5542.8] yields 14.6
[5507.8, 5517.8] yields 14.5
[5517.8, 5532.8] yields 14.4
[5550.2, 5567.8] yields 14.2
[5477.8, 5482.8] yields 14.8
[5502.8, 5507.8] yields 14.3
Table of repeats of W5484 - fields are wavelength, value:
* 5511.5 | 14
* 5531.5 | 14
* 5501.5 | 14.5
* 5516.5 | 14.5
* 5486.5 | 14.2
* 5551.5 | 14.1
